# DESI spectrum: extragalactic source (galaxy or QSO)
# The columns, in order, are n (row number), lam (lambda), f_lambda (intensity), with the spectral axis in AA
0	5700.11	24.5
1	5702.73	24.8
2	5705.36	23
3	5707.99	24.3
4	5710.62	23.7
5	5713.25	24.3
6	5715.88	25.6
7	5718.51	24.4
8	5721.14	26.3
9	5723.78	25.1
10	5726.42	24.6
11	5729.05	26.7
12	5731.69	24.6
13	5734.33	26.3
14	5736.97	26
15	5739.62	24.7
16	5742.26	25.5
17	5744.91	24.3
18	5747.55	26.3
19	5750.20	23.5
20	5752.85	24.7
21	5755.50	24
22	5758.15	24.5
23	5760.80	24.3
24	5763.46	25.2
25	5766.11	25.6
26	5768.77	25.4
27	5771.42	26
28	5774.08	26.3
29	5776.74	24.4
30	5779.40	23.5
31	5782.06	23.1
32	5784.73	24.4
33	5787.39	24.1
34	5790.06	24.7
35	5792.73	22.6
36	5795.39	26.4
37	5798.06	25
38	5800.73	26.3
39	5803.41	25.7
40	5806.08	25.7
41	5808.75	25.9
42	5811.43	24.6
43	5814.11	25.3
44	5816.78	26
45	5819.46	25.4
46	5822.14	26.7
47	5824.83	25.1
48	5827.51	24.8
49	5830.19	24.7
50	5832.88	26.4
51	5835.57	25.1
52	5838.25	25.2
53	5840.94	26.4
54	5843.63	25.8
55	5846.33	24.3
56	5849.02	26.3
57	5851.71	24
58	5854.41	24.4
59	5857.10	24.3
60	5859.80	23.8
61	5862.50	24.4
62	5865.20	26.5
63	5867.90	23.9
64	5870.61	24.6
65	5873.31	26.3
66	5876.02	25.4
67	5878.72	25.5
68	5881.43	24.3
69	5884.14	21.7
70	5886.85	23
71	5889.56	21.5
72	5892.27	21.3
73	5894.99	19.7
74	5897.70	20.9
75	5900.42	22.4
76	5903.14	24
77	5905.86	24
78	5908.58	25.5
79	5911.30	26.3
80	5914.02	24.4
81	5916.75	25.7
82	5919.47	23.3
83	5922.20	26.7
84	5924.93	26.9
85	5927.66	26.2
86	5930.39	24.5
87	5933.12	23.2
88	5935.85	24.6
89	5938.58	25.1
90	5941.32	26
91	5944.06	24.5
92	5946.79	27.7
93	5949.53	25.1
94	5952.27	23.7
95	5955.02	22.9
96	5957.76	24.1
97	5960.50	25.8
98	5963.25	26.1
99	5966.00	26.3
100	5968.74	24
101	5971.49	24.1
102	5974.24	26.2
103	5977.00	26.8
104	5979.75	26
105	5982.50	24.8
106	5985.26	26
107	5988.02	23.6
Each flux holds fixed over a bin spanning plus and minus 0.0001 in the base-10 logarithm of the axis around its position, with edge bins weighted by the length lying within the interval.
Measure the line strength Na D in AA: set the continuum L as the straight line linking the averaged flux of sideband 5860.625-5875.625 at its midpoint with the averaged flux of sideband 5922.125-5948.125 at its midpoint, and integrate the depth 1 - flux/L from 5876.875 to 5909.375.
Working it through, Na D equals 3.1 AA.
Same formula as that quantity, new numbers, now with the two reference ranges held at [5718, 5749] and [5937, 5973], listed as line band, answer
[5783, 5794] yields 0.6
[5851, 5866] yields 0.4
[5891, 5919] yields 1.9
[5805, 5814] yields 0.0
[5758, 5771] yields 0.1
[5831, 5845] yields -0.3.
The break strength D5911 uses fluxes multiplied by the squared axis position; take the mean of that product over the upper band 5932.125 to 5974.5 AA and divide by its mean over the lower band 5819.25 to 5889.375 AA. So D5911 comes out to 1.04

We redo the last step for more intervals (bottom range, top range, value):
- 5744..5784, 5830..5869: 1.04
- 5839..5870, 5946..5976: 1.04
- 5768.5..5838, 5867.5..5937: 0.99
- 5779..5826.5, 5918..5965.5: 1.05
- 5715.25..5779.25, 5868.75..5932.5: 1.01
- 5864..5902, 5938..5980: 1.11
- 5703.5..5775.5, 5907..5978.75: 1.08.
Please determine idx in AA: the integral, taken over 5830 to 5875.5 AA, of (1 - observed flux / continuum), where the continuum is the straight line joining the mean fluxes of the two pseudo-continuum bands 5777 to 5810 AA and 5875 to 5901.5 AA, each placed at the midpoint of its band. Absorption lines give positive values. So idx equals -3.4 AA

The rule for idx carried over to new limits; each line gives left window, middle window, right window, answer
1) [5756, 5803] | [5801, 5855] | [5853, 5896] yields -2.5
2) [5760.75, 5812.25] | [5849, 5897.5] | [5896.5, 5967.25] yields 2.1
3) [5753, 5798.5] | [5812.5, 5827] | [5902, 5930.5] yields -0.4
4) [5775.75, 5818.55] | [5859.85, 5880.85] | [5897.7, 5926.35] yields -0.3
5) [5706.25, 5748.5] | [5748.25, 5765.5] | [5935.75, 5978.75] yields 0.5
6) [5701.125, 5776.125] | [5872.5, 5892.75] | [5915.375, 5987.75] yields 1.2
